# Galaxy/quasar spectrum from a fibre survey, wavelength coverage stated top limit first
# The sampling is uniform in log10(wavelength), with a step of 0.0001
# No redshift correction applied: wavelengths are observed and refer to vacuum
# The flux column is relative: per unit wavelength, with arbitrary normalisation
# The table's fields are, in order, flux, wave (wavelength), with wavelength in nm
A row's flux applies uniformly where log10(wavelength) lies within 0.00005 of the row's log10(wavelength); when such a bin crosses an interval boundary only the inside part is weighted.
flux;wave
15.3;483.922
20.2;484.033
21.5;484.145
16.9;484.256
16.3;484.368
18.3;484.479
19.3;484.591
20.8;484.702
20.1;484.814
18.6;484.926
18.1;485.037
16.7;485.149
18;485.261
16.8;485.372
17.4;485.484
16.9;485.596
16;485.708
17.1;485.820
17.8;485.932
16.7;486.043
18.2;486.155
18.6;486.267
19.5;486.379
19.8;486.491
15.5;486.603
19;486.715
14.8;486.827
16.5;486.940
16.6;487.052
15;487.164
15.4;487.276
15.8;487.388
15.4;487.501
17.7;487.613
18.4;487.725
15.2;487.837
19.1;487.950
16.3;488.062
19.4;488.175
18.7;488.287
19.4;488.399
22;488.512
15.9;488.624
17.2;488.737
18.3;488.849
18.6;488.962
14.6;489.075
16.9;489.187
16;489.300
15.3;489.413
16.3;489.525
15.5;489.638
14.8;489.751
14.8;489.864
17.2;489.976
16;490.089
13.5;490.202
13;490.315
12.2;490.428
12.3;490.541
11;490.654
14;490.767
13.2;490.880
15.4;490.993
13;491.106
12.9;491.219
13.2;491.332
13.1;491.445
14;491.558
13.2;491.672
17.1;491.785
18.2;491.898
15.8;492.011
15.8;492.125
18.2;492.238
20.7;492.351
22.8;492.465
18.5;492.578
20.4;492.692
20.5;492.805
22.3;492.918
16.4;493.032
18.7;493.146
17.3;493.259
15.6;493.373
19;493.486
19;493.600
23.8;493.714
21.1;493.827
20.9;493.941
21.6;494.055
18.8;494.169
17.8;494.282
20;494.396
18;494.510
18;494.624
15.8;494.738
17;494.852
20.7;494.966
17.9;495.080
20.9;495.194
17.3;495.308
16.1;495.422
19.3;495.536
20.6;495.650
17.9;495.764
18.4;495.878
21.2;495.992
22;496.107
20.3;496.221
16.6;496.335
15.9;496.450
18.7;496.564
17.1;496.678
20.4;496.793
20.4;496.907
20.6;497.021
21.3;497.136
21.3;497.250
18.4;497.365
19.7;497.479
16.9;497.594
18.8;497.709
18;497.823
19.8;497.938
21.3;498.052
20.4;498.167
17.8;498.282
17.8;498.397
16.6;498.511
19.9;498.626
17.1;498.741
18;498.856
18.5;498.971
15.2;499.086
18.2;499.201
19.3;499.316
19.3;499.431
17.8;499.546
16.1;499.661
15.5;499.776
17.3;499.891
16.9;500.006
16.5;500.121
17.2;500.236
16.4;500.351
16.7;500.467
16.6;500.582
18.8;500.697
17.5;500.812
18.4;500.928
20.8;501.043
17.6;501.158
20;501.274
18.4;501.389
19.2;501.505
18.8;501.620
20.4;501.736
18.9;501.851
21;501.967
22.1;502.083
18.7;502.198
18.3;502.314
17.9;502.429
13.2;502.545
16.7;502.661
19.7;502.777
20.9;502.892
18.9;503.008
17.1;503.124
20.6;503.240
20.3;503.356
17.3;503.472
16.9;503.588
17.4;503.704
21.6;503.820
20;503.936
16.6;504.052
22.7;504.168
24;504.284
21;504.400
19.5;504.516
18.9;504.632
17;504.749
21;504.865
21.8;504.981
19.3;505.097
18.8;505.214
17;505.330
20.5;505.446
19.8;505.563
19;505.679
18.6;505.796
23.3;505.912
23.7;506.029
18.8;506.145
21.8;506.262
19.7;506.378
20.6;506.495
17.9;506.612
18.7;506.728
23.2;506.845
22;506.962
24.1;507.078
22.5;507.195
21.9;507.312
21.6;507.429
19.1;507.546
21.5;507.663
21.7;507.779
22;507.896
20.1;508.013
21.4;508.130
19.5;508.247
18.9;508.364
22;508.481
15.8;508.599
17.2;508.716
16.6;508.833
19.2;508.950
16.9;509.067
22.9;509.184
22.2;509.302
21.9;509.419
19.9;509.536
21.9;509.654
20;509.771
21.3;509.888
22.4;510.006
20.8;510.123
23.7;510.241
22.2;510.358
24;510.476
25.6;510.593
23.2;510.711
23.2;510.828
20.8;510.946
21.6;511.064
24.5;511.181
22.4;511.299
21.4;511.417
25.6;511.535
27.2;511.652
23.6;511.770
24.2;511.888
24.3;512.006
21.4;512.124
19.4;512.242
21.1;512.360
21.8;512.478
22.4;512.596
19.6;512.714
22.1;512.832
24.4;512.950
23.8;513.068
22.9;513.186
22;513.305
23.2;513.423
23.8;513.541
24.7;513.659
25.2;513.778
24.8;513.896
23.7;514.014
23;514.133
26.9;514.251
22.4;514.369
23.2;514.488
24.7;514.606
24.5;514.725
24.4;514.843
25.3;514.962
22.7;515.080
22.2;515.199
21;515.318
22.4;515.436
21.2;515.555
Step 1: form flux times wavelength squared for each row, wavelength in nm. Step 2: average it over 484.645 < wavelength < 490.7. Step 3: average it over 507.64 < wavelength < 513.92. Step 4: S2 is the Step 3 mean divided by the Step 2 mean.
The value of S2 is 1.4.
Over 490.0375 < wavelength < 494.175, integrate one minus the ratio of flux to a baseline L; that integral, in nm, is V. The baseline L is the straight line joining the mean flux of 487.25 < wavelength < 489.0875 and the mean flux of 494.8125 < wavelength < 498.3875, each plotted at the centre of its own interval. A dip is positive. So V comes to 0.35 nm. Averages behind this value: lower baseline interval 17.6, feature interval 16.8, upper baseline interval 19.1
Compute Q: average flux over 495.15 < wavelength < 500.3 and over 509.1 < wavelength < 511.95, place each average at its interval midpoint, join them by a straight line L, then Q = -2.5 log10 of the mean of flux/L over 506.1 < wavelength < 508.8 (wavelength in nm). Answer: 0.06 mag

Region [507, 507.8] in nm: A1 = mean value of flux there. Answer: 21.8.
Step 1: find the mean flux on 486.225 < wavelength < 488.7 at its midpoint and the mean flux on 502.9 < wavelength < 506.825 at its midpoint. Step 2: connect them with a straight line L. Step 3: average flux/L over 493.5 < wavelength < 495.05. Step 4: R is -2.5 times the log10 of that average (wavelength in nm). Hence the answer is -0.06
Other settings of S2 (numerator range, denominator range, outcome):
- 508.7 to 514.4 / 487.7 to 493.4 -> 1.49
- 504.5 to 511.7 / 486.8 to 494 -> 1.35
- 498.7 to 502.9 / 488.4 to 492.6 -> 1.20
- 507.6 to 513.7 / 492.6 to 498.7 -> 1.22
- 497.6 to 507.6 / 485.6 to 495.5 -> 1.17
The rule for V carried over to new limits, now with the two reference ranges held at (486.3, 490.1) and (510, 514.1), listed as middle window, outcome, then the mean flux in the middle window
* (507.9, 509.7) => 0.196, 19.8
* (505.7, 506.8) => 0.064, 20.3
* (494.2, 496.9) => 0.032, 18.6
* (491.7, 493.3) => -0.052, 18.7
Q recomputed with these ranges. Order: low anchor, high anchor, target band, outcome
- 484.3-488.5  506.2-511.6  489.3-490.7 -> 0.25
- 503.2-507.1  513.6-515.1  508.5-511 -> 0.06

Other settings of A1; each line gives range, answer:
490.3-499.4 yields 18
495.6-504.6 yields 18.7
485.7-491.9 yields 16.1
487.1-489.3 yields 17.3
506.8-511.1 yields 21.2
